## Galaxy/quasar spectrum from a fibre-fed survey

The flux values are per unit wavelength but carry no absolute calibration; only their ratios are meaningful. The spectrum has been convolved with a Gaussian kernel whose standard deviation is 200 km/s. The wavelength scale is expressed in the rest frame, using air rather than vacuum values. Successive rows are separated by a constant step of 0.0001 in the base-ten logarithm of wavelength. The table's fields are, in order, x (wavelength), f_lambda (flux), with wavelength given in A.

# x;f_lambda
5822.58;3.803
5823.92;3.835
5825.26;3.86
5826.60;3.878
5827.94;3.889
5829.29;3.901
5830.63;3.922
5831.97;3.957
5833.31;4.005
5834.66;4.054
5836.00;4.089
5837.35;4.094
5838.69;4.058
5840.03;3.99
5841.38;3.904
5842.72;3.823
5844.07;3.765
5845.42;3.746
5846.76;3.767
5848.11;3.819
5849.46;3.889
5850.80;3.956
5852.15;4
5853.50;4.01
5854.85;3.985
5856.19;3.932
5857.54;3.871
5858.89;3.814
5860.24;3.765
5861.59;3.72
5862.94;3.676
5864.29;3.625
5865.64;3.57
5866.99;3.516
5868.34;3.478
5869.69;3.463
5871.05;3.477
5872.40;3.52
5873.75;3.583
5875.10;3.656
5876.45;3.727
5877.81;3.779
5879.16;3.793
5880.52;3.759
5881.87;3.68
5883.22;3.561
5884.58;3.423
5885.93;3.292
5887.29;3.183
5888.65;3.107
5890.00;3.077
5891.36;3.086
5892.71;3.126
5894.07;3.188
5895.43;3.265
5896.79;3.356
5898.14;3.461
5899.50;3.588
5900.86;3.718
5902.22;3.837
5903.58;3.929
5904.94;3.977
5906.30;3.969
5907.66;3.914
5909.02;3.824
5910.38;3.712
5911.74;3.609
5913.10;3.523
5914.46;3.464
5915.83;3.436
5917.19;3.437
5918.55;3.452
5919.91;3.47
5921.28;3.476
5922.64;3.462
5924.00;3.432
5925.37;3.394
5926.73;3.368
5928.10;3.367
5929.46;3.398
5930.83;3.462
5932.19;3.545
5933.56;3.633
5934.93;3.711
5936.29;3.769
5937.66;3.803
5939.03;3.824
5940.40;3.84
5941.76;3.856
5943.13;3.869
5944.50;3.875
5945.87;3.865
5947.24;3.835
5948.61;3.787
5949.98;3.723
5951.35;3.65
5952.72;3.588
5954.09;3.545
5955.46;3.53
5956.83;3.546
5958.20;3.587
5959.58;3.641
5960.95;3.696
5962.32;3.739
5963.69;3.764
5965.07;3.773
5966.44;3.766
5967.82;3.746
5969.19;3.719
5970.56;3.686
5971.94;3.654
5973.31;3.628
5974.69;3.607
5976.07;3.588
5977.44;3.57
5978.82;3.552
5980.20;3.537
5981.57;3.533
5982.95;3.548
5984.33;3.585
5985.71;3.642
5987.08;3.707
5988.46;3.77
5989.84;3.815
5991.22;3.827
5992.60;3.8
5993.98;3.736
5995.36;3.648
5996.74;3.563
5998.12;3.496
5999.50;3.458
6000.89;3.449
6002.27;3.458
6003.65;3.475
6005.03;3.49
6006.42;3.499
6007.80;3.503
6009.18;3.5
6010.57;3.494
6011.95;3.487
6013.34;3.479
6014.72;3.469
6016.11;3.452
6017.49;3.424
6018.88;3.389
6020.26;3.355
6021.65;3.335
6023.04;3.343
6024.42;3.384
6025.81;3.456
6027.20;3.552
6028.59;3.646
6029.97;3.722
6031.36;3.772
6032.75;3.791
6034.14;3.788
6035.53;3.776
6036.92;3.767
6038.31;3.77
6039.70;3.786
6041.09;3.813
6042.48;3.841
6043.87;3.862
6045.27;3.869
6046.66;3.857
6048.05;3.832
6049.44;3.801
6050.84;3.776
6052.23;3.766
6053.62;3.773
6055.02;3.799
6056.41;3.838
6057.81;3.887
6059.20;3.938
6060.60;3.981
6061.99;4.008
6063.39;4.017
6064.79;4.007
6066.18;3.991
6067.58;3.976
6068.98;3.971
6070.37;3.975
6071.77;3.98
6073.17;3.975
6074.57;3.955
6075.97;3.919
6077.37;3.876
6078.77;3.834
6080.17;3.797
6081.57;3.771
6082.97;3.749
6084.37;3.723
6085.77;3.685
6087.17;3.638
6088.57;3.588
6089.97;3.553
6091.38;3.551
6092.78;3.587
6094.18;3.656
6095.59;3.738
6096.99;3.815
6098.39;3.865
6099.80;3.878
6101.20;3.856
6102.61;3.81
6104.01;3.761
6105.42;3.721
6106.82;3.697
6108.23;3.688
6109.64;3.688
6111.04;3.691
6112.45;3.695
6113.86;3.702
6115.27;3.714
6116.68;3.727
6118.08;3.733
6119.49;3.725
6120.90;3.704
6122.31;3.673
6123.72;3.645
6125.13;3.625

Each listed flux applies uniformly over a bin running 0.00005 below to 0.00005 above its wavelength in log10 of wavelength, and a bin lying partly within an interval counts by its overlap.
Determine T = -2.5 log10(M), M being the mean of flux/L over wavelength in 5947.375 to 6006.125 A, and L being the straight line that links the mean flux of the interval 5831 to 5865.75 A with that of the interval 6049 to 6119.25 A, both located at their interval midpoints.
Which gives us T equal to 0.060 mag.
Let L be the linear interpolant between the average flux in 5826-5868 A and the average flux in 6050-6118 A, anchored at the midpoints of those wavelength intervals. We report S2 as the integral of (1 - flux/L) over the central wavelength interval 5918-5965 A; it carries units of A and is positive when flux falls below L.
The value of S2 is 2.5 A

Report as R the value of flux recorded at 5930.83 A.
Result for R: 3.462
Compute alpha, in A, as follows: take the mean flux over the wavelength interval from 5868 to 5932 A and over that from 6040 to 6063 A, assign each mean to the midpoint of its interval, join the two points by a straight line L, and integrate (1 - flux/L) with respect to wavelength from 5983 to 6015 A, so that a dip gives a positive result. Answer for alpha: 1.3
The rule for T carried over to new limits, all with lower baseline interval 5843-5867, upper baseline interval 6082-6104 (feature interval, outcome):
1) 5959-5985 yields 0.033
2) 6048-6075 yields -0.053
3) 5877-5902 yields 0.112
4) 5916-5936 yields 0.091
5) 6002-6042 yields 0.054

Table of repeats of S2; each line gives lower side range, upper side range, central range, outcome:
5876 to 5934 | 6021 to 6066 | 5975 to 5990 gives 0.2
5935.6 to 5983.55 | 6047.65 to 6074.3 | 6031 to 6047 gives 0.2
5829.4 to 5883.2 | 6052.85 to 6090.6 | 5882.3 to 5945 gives 4.4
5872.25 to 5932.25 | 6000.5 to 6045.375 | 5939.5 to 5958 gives -1.0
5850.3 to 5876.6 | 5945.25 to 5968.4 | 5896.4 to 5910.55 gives -0.2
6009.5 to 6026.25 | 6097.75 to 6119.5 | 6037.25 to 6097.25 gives -3.8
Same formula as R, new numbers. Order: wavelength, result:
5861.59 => 3.72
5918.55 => 3.452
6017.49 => 3.424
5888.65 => 3.107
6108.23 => 3.688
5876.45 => 3.727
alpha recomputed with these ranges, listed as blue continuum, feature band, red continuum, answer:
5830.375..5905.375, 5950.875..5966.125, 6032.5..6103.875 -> 0.4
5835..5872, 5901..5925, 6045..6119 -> 1.0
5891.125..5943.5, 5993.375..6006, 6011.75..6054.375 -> 0.4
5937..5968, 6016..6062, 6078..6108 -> 0.2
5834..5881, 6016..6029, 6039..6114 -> 1.3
